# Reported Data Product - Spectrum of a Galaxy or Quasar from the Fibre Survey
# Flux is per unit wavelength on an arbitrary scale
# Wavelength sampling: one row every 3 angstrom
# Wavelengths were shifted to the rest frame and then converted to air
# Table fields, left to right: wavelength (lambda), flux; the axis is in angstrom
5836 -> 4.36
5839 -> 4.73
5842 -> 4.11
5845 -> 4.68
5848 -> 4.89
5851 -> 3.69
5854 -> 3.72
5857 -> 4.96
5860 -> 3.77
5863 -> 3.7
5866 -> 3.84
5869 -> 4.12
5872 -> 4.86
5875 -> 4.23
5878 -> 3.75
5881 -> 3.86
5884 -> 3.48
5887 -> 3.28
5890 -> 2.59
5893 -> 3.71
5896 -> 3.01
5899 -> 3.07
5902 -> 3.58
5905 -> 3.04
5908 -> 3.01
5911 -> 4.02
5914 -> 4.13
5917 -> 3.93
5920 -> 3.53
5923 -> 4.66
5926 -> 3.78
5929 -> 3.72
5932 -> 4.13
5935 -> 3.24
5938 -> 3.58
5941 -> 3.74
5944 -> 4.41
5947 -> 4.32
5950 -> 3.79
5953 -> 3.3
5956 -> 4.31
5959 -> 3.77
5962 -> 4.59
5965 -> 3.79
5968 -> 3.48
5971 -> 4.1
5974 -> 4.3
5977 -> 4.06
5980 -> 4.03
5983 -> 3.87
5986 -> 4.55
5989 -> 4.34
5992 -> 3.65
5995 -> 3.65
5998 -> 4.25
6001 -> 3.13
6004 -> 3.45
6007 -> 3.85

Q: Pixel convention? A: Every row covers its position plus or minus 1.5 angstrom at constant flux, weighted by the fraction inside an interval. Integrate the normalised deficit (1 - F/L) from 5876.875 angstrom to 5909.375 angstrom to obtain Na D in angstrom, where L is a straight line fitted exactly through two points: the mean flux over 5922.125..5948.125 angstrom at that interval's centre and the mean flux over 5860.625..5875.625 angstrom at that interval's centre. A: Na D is 6.0 angstrom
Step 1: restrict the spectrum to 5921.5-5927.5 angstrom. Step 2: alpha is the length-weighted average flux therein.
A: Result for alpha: 4.22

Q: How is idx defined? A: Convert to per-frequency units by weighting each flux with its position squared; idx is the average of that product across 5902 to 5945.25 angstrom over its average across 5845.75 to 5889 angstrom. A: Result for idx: 0.96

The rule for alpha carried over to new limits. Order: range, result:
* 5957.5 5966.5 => 4.05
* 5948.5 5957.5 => 3.8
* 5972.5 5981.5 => 4.13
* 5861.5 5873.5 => 4.13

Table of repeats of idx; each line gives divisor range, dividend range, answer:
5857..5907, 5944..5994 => 1.14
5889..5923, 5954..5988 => 1.19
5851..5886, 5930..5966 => 1.00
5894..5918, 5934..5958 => 1.12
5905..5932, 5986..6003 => 1.04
